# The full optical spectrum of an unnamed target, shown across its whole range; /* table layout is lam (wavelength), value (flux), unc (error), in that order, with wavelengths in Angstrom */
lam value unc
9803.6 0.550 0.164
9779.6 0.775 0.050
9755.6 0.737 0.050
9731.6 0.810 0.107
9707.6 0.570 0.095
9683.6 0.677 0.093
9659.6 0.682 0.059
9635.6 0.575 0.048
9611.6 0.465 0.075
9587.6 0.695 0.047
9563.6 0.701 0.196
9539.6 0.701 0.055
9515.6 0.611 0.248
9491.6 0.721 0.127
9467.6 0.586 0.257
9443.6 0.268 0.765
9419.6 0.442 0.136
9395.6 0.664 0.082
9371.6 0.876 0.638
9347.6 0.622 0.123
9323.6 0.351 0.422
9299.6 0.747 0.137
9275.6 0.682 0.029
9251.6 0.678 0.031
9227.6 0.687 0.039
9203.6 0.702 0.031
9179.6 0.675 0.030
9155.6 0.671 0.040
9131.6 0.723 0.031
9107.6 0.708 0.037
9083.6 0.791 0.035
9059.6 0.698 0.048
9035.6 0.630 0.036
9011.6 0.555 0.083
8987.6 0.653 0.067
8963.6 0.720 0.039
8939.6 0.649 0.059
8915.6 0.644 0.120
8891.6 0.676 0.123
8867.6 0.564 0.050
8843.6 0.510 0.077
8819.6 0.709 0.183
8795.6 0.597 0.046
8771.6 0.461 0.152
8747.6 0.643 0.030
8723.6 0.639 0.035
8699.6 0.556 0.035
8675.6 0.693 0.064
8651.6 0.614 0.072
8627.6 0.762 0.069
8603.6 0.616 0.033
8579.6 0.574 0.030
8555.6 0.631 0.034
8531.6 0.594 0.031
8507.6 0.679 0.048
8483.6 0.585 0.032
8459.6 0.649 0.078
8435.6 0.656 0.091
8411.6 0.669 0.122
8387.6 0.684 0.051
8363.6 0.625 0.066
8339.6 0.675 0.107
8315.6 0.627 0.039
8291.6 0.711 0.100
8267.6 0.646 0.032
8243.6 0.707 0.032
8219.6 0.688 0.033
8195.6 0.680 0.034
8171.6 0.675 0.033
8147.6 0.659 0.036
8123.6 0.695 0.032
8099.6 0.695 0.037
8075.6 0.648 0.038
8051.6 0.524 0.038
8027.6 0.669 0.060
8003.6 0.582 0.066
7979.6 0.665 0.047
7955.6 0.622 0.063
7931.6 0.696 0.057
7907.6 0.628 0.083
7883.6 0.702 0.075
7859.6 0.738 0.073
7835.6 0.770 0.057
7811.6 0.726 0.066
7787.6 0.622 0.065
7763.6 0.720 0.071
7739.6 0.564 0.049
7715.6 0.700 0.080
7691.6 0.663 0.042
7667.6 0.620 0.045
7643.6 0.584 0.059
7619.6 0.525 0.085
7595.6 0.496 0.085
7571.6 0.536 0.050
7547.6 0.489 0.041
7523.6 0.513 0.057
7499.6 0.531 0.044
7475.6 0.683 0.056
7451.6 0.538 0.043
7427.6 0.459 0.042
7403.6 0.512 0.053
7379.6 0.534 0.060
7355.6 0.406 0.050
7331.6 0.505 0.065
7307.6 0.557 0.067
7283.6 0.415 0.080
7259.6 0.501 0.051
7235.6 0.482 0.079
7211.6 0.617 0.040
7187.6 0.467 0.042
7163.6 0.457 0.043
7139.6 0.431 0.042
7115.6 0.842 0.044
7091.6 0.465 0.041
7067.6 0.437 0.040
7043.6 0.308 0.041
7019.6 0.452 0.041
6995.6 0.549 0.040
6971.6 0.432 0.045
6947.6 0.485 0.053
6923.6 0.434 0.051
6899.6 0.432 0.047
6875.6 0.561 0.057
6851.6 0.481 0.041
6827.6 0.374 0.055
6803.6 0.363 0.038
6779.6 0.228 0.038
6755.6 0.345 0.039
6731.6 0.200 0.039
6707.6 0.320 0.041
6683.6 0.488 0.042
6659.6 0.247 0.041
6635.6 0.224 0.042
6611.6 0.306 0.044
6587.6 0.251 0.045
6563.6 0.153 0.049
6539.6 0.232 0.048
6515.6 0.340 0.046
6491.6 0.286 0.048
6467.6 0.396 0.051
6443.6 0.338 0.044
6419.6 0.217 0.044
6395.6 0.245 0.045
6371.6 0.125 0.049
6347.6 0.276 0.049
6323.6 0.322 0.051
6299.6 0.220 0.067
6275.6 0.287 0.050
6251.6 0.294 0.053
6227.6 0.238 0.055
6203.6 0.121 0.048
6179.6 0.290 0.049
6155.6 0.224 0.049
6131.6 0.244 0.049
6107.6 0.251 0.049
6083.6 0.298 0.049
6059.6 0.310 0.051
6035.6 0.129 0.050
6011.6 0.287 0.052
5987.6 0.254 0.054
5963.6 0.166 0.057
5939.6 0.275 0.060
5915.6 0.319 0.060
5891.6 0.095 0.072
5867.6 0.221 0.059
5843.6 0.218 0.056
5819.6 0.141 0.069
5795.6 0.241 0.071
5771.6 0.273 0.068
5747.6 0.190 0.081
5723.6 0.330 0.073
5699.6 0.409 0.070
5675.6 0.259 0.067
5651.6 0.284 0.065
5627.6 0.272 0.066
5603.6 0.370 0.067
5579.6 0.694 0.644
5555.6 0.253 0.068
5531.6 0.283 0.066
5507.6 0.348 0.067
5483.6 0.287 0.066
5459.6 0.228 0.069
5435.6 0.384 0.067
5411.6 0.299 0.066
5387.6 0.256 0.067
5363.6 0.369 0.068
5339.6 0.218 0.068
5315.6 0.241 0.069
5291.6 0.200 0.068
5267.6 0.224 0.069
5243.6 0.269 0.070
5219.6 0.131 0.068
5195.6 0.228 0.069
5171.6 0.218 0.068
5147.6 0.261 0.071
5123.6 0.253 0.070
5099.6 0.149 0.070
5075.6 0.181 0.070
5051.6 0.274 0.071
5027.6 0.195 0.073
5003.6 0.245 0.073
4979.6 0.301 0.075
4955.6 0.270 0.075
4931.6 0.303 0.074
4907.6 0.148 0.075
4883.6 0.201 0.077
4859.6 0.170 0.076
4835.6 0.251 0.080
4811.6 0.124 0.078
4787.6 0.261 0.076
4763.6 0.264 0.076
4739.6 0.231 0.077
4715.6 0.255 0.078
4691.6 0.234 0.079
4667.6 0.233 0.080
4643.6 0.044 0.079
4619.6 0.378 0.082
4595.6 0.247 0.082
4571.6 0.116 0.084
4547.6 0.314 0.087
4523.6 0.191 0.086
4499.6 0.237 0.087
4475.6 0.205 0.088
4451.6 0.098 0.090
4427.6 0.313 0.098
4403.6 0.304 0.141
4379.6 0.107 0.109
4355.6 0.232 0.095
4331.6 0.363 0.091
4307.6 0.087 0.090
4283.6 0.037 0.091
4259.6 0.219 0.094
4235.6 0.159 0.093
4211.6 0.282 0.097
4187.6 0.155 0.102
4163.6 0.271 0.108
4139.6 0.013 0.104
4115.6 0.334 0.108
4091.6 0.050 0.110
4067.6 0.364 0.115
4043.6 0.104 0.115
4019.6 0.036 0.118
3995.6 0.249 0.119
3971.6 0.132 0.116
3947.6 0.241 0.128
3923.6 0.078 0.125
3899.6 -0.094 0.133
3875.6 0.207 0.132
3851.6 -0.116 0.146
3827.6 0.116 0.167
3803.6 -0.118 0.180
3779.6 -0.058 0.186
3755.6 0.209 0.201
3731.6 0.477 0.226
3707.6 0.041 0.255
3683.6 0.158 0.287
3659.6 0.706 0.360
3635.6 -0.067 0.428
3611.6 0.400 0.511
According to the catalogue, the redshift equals 0.710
